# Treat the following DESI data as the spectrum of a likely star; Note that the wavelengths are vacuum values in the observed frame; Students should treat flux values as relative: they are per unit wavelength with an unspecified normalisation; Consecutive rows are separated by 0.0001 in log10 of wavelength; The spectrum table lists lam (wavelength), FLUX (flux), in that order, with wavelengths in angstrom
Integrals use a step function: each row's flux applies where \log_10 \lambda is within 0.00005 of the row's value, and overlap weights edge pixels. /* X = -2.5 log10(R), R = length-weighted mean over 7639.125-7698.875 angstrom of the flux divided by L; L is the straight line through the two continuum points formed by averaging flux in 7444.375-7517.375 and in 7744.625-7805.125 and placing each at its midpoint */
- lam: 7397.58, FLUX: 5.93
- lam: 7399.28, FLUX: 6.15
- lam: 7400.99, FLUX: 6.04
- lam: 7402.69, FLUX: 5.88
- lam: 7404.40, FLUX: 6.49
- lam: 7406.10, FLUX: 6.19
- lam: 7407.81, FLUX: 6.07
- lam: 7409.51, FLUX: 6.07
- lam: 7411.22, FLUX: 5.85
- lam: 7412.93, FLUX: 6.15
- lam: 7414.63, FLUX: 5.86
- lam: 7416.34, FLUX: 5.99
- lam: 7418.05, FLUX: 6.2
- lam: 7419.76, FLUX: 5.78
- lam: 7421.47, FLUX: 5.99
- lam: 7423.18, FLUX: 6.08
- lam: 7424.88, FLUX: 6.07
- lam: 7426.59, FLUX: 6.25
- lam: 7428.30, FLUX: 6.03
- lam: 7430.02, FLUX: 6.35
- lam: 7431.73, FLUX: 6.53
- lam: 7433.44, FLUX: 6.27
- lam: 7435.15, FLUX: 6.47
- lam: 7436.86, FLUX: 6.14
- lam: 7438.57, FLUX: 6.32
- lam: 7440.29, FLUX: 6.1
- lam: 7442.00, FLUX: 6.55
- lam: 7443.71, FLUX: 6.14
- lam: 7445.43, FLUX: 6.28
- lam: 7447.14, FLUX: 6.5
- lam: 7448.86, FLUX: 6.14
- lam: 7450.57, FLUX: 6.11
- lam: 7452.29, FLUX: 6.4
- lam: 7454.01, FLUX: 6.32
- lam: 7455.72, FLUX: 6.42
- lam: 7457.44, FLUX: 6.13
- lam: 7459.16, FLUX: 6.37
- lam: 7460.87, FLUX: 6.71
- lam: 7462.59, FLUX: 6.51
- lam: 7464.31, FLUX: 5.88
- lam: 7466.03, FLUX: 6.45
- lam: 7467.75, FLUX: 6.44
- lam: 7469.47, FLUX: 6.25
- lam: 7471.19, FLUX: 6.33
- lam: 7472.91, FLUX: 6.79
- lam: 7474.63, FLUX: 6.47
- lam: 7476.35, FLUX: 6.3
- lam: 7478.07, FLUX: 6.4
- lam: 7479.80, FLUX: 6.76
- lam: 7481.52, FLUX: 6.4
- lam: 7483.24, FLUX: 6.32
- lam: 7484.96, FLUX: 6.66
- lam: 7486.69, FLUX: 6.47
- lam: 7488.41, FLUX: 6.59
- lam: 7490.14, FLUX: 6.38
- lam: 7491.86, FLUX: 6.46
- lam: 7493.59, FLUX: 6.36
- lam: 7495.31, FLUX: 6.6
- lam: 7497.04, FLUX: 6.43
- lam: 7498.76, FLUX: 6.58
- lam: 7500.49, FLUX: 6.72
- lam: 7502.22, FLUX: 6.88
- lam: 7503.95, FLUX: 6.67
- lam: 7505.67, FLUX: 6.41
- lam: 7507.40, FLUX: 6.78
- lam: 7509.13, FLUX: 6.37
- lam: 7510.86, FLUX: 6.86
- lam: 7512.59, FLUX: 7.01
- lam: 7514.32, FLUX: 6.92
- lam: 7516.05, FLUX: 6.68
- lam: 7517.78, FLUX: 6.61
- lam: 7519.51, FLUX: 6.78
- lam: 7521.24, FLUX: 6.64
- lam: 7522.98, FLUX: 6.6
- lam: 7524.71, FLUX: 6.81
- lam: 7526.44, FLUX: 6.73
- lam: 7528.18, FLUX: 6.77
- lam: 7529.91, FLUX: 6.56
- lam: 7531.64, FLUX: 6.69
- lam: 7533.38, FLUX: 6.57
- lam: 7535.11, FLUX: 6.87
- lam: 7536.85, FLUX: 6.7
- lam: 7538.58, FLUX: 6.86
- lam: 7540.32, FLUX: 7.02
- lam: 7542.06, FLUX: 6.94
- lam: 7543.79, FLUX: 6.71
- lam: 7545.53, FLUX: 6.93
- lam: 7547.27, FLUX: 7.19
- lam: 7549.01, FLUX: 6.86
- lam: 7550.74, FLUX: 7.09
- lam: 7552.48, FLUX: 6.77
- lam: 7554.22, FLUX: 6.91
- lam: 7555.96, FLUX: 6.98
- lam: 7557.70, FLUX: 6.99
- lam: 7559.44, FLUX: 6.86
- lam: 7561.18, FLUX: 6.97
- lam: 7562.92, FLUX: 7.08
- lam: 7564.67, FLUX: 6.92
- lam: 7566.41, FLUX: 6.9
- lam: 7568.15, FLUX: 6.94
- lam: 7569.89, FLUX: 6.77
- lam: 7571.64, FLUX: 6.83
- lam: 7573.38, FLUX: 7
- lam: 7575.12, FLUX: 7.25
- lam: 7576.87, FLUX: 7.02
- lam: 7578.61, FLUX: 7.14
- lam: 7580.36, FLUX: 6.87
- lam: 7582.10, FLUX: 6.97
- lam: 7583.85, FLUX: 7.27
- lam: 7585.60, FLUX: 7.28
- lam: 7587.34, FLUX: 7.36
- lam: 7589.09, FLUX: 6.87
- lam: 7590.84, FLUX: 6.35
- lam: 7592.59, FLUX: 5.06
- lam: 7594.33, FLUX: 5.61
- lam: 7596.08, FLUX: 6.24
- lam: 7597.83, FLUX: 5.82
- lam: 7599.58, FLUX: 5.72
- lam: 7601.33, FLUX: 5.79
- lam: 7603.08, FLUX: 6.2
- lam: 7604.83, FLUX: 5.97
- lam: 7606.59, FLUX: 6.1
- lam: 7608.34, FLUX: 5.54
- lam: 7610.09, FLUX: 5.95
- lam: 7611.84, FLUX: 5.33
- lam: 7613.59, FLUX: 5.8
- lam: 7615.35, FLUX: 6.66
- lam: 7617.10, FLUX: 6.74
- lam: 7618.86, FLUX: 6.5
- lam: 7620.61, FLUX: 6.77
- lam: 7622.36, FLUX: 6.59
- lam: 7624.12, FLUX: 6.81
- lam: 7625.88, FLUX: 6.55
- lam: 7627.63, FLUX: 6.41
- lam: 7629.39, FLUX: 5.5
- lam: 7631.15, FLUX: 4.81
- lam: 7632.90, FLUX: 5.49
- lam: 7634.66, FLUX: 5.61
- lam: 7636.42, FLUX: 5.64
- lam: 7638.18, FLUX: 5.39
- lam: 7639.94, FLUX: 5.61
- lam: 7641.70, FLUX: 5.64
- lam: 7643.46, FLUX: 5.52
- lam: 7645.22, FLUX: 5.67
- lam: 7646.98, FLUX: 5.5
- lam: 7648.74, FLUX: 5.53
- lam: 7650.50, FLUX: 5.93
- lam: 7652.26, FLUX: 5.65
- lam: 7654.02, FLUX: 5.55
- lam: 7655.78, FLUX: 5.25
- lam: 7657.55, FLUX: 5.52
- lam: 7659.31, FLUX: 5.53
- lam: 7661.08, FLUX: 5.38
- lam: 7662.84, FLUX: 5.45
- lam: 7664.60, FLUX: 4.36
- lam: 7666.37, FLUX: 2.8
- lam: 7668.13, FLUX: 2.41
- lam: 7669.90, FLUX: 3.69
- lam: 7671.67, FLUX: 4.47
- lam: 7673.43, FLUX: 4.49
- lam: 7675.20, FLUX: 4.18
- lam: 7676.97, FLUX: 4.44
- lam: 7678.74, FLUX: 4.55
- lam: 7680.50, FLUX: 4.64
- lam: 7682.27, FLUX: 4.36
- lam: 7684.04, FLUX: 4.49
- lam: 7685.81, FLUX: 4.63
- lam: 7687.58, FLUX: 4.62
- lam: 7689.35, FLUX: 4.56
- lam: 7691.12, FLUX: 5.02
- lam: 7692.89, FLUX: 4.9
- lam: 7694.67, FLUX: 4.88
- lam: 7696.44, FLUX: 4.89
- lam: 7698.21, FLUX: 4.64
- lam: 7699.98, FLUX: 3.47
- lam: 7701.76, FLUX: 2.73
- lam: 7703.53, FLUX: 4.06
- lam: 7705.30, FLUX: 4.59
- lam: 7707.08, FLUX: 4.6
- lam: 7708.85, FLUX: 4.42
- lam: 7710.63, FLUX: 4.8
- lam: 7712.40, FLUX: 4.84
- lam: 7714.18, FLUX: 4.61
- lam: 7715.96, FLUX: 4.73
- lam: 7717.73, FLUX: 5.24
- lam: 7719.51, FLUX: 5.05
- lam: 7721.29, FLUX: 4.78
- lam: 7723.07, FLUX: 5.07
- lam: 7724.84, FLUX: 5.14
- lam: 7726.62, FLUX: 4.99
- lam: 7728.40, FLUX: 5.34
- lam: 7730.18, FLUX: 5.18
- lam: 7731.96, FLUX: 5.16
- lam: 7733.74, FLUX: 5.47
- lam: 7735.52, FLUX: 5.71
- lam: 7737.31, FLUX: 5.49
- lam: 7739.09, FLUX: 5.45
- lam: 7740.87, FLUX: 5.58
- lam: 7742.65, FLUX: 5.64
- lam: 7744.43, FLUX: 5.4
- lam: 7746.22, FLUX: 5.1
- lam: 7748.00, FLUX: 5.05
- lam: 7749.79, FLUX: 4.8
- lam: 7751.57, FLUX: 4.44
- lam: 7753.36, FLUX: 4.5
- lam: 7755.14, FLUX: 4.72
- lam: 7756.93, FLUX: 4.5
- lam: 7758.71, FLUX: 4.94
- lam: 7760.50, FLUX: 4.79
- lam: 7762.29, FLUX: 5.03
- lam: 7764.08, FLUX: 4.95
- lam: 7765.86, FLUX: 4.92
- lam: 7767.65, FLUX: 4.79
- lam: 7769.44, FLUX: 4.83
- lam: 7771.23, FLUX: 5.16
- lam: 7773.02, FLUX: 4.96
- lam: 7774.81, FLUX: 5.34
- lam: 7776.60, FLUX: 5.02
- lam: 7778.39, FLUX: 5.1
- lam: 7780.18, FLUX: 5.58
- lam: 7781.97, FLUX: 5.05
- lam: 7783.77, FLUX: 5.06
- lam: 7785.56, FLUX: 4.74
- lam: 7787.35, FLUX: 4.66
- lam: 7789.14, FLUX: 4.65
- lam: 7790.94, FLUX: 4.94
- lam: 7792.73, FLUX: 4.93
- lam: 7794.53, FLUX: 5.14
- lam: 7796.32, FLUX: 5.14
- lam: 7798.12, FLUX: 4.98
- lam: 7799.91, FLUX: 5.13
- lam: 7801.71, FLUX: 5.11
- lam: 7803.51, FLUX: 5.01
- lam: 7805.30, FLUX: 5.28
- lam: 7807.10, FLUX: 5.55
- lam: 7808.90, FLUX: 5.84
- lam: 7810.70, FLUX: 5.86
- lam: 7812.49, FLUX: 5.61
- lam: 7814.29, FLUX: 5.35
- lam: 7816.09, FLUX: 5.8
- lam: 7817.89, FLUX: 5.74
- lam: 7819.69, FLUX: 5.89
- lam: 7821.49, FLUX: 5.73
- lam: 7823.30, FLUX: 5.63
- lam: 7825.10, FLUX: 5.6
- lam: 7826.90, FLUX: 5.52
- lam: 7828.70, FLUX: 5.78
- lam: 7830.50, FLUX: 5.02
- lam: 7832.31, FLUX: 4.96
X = 0.140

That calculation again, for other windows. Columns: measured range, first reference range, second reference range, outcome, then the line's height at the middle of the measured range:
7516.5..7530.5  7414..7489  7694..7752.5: -0.130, 5.93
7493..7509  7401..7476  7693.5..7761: -0.114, 5.94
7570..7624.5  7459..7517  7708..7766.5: -0.098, 5.88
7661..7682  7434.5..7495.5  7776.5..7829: 0.337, 5.73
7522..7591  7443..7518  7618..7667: -0.140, 6.08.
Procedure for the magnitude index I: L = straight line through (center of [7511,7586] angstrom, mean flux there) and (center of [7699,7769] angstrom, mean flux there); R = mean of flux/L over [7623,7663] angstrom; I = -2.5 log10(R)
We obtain 0.039 mag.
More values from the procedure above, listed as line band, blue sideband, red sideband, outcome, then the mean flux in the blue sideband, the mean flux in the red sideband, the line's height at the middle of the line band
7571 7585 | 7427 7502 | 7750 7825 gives -0.184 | 6.39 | 5.13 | 5.95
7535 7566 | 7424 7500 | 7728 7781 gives -0.158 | 6.38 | 5.09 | 5.99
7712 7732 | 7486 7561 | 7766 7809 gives 0.098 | 6.74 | 5.07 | 5.48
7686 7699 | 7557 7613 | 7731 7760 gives 0.168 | 6.52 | 5.12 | 5.58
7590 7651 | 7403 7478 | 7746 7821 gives -0.047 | 6.25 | 5.1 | 5.65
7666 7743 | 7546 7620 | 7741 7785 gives 0.176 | 6.58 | 4.99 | 5.51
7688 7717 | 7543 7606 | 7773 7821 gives 0.290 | 6.7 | 5.25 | 5.87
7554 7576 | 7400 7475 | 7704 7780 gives -0.212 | 6.23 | 5.01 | 5.72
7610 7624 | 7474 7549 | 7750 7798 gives -0.067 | 6.66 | 4.92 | 5.96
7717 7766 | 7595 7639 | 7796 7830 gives 0.120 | 6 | 5.5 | 5.68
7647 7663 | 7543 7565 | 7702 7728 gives 0.005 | 6.94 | 4.74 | 5.56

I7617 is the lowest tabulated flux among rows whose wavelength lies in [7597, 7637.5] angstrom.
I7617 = 4.81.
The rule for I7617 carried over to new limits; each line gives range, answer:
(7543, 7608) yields 5.06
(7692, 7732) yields 2.73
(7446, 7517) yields 5.88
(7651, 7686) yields 2.41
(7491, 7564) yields 6.36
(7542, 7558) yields 6.71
